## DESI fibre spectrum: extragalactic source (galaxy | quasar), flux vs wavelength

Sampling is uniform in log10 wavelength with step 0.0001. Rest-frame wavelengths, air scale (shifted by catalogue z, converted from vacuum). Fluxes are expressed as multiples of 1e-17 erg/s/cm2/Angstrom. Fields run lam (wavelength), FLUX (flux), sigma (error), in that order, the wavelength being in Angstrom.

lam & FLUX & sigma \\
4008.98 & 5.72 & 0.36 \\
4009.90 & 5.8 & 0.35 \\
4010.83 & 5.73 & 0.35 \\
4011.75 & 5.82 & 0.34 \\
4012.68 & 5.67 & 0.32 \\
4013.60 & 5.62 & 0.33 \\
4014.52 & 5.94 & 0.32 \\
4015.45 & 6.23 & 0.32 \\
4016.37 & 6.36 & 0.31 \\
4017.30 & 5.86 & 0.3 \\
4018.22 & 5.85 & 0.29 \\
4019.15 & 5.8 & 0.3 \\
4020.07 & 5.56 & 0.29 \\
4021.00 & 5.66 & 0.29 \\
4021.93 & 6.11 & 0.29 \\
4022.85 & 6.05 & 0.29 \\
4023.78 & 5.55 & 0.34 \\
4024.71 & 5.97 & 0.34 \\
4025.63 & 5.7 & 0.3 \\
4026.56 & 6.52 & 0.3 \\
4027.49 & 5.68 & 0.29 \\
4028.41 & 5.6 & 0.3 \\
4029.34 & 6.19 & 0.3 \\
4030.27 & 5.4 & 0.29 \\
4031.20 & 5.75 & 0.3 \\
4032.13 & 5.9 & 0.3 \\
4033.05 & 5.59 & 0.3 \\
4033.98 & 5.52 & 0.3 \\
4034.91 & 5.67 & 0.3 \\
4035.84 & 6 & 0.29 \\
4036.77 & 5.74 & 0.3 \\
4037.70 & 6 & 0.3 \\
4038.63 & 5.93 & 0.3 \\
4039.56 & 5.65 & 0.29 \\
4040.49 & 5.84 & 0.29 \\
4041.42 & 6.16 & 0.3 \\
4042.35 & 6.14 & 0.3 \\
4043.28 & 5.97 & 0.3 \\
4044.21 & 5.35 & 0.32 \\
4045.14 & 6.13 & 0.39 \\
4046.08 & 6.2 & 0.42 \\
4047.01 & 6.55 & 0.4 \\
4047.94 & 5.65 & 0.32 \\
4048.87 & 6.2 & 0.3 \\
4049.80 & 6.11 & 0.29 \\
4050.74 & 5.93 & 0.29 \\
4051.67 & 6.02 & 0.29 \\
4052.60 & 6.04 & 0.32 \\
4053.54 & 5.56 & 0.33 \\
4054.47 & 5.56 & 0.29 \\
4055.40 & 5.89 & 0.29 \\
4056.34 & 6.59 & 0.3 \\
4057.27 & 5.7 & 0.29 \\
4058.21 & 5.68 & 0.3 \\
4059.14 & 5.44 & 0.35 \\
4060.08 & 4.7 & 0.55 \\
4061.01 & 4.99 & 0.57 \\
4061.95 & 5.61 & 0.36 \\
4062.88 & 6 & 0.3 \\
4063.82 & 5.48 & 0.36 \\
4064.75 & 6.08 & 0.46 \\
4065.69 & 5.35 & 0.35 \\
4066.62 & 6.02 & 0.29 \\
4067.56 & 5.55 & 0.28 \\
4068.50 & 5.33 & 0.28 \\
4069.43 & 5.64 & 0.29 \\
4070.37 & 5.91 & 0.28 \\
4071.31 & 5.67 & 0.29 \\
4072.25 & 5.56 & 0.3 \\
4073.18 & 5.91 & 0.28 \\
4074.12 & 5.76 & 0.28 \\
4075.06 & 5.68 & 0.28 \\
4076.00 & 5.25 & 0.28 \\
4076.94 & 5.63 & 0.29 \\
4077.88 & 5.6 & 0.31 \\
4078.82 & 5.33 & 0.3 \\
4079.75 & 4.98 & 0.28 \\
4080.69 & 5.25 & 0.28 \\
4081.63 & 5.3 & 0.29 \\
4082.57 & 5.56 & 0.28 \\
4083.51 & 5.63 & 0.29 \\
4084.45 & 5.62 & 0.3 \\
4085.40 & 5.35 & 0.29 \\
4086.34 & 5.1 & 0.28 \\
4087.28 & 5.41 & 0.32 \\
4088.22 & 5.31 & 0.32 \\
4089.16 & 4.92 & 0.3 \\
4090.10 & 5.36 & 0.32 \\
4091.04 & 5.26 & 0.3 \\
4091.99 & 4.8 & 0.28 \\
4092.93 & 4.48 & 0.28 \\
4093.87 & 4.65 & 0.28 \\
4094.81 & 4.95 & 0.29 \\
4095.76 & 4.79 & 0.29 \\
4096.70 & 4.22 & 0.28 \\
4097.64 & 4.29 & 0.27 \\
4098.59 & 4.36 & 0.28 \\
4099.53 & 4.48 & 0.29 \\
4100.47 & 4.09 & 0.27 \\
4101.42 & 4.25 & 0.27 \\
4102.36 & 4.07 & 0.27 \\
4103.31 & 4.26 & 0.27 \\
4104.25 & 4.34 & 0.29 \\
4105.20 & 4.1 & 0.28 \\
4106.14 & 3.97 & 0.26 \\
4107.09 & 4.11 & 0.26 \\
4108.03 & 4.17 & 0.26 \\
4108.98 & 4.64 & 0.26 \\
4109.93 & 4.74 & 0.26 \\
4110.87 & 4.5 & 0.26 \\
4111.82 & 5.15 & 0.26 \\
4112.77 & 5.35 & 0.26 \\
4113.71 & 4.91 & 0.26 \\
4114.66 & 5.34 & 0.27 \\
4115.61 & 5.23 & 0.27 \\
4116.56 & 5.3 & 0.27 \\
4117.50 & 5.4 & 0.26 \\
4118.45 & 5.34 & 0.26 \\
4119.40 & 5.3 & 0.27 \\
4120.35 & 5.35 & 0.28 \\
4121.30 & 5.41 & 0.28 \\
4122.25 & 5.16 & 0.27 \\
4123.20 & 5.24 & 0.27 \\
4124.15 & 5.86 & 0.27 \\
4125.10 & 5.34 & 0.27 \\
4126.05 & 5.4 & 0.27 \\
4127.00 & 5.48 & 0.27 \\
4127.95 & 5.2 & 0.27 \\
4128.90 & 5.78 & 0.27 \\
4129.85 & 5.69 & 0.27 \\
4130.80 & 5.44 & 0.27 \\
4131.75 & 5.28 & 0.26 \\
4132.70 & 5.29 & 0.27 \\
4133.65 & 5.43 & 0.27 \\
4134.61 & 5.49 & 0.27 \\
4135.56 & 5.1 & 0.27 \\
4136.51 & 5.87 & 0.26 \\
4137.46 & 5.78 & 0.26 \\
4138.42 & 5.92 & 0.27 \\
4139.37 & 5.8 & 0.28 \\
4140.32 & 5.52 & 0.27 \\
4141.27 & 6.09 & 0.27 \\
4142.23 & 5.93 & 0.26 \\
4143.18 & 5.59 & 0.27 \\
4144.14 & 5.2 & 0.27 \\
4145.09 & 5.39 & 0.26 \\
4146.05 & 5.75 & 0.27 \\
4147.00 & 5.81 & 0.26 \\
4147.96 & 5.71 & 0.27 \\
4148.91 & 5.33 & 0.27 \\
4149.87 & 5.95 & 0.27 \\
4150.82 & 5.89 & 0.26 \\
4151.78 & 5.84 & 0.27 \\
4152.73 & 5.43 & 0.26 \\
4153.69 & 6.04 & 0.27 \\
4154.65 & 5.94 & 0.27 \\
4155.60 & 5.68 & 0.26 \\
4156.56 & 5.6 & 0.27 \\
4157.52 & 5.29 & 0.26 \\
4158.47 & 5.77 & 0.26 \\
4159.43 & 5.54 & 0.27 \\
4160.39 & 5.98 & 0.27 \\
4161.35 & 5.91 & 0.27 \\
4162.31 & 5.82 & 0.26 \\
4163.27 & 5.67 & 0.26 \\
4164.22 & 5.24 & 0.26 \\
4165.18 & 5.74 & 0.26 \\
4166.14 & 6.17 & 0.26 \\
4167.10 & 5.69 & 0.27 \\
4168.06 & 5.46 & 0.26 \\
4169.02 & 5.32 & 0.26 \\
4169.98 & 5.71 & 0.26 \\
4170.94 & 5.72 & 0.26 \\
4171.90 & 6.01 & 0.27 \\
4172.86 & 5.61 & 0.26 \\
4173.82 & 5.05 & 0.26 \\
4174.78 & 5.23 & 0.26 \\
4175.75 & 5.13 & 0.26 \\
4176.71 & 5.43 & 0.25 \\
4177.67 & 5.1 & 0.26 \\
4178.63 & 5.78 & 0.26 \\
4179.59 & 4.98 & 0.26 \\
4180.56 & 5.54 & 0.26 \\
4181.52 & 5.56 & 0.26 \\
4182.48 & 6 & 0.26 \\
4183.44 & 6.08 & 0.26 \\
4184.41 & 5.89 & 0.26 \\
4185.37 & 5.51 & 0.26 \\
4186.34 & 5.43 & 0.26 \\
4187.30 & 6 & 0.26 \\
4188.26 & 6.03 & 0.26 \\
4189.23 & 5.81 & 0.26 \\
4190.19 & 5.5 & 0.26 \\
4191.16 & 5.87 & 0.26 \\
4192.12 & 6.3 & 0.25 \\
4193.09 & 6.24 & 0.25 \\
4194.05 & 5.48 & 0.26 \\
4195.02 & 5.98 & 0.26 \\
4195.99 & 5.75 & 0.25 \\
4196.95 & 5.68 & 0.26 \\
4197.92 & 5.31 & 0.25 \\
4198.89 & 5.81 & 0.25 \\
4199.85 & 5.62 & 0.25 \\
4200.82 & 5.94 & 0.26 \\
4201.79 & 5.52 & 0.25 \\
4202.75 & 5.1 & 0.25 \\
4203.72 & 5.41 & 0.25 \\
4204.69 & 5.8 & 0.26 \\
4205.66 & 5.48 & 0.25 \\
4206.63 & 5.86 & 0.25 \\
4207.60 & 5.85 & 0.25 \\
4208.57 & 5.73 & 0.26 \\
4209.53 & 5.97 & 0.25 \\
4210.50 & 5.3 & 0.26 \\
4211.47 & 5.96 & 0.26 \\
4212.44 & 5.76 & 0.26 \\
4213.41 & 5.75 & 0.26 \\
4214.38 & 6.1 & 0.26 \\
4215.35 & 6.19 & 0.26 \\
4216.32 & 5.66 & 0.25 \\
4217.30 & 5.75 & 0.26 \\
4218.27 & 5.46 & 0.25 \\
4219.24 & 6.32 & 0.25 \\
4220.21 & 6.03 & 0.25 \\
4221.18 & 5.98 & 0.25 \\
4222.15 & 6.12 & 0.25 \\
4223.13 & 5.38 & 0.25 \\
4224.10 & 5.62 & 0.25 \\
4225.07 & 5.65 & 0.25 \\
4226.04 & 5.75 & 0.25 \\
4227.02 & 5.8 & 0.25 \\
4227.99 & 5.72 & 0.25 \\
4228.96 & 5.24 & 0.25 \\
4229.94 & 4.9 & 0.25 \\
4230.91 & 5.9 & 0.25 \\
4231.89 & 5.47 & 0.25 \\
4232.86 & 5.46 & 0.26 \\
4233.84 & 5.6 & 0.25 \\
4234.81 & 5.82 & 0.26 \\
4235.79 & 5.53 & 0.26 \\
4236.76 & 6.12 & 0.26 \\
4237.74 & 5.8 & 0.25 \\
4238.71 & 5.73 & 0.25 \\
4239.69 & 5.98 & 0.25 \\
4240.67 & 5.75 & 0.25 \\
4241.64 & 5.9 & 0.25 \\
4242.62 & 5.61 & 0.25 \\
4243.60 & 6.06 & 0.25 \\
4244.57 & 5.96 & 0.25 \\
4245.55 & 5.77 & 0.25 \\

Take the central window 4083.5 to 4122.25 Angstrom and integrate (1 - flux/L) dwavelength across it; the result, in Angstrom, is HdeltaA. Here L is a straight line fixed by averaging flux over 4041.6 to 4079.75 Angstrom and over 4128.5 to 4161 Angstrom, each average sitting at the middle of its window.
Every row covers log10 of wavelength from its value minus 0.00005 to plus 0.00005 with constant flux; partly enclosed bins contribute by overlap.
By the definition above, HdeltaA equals 5.9 Angstrom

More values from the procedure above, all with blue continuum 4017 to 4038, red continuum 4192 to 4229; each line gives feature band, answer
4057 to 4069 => 0.56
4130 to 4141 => 0.43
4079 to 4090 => 0.91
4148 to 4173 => 0.27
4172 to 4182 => 0.69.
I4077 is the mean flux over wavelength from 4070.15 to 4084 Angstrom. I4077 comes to 5.53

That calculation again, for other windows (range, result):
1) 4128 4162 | 5.65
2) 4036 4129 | 5.33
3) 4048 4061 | 5.77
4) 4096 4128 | 4.83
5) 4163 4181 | 5.5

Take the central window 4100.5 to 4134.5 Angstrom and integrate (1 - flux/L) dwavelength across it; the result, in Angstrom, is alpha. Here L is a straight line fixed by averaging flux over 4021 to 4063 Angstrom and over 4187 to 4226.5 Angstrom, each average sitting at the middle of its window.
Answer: 4.61 Angstrom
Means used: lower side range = 5.83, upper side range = 5.78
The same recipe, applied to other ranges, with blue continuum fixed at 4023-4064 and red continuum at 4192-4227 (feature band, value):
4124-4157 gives 0.9 Angstrom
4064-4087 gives 1.0 Angstrom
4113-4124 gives 1.0 Angstrom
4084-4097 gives 1.7 Angstrom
